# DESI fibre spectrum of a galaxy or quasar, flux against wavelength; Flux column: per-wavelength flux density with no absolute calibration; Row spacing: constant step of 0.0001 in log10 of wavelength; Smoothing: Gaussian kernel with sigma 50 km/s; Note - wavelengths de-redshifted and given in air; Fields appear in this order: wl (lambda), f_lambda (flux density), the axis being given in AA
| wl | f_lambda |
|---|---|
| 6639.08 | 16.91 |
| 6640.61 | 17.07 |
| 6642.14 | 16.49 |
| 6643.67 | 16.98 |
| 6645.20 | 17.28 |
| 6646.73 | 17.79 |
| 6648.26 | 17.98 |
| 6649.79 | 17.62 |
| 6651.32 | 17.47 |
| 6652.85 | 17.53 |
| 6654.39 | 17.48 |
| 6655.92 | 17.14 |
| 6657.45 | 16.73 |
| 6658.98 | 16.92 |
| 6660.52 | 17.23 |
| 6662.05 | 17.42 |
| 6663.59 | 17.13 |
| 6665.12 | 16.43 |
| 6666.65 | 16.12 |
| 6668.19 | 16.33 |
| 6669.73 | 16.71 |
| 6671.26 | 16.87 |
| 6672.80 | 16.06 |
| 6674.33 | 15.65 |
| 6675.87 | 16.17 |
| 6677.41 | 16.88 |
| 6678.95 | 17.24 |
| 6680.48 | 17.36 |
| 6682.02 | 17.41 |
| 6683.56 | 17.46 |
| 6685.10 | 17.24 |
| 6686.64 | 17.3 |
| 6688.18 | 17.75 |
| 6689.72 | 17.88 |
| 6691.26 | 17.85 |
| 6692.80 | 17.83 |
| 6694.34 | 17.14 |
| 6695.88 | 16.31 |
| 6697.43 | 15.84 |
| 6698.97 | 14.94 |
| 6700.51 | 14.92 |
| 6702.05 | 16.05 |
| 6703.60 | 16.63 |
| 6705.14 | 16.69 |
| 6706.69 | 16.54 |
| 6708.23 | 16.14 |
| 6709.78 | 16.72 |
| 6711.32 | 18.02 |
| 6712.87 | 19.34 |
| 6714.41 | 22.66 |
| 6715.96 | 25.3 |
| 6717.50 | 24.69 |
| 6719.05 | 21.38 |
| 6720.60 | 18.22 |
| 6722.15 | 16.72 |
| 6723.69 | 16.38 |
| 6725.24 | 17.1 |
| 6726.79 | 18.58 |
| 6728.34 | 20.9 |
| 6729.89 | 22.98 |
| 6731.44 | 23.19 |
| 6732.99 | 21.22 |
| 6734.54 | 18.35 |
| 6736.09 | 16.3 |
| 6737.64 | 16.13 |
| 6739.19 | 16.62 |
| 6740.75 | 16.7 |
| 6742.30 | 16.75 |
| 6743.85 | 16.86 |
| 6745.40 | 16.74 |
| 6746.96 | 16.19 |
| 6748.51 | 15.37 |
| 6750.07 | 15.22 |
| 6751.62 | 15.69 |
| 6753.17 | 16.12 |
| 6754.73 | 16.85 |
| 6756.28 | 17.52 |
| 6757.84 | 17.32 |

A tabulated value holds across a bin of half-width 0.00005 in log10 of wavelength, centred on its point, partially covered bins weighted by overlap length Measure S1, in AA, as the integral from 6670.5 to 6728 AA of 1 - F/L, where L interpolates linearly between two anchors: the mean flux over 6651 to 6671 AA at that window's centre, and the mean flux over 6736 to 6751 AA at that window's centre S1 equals -3.6 AA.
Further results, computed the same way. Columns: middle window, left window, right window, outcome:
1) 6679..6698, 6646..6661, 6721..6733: 1.1 AA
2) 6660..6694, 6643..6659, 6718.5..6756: 0.9 AA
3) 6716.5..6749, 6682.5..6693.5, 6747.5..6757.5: -3.7 AA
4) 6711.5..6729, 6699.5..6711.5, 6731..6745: -3.1 AA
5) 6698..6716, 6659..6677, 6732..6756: -0.9 AA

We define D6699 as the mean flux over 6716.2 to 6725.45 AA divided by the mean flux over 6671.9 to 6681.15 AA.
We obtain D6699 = 1.18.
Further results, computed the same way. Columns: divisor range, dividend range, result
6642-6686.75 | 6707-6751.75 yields 1.09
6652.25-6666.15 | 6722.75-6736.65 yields 1.14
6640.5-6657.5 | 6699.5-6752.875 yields 1.05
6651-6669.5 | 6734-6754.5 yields 0.97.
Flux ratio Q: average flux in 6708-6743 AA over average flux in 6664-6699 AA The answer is 1.14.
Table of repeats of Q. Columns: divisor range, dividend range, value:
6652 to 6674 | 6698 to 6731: 1.11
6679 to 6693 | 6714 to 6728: 1.14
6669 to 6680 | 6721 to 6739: 1.14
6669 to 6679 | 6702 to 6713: 1.03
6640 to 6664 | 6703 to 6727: 1.09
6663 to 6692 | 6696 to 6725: 1.07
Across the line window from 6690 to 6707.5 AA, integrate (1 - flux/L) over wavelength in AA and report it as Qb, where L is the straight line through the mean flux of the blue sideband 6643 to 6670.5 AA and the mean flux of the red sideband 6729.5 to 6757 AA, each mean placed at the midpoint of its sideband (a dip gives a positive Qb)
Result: 0.8 AA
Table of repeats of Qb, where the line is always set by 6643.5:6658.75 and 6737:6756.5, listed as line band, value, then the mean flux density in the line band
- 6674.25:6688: 0.0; 17.1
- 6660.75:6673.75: 0.4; 16.7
